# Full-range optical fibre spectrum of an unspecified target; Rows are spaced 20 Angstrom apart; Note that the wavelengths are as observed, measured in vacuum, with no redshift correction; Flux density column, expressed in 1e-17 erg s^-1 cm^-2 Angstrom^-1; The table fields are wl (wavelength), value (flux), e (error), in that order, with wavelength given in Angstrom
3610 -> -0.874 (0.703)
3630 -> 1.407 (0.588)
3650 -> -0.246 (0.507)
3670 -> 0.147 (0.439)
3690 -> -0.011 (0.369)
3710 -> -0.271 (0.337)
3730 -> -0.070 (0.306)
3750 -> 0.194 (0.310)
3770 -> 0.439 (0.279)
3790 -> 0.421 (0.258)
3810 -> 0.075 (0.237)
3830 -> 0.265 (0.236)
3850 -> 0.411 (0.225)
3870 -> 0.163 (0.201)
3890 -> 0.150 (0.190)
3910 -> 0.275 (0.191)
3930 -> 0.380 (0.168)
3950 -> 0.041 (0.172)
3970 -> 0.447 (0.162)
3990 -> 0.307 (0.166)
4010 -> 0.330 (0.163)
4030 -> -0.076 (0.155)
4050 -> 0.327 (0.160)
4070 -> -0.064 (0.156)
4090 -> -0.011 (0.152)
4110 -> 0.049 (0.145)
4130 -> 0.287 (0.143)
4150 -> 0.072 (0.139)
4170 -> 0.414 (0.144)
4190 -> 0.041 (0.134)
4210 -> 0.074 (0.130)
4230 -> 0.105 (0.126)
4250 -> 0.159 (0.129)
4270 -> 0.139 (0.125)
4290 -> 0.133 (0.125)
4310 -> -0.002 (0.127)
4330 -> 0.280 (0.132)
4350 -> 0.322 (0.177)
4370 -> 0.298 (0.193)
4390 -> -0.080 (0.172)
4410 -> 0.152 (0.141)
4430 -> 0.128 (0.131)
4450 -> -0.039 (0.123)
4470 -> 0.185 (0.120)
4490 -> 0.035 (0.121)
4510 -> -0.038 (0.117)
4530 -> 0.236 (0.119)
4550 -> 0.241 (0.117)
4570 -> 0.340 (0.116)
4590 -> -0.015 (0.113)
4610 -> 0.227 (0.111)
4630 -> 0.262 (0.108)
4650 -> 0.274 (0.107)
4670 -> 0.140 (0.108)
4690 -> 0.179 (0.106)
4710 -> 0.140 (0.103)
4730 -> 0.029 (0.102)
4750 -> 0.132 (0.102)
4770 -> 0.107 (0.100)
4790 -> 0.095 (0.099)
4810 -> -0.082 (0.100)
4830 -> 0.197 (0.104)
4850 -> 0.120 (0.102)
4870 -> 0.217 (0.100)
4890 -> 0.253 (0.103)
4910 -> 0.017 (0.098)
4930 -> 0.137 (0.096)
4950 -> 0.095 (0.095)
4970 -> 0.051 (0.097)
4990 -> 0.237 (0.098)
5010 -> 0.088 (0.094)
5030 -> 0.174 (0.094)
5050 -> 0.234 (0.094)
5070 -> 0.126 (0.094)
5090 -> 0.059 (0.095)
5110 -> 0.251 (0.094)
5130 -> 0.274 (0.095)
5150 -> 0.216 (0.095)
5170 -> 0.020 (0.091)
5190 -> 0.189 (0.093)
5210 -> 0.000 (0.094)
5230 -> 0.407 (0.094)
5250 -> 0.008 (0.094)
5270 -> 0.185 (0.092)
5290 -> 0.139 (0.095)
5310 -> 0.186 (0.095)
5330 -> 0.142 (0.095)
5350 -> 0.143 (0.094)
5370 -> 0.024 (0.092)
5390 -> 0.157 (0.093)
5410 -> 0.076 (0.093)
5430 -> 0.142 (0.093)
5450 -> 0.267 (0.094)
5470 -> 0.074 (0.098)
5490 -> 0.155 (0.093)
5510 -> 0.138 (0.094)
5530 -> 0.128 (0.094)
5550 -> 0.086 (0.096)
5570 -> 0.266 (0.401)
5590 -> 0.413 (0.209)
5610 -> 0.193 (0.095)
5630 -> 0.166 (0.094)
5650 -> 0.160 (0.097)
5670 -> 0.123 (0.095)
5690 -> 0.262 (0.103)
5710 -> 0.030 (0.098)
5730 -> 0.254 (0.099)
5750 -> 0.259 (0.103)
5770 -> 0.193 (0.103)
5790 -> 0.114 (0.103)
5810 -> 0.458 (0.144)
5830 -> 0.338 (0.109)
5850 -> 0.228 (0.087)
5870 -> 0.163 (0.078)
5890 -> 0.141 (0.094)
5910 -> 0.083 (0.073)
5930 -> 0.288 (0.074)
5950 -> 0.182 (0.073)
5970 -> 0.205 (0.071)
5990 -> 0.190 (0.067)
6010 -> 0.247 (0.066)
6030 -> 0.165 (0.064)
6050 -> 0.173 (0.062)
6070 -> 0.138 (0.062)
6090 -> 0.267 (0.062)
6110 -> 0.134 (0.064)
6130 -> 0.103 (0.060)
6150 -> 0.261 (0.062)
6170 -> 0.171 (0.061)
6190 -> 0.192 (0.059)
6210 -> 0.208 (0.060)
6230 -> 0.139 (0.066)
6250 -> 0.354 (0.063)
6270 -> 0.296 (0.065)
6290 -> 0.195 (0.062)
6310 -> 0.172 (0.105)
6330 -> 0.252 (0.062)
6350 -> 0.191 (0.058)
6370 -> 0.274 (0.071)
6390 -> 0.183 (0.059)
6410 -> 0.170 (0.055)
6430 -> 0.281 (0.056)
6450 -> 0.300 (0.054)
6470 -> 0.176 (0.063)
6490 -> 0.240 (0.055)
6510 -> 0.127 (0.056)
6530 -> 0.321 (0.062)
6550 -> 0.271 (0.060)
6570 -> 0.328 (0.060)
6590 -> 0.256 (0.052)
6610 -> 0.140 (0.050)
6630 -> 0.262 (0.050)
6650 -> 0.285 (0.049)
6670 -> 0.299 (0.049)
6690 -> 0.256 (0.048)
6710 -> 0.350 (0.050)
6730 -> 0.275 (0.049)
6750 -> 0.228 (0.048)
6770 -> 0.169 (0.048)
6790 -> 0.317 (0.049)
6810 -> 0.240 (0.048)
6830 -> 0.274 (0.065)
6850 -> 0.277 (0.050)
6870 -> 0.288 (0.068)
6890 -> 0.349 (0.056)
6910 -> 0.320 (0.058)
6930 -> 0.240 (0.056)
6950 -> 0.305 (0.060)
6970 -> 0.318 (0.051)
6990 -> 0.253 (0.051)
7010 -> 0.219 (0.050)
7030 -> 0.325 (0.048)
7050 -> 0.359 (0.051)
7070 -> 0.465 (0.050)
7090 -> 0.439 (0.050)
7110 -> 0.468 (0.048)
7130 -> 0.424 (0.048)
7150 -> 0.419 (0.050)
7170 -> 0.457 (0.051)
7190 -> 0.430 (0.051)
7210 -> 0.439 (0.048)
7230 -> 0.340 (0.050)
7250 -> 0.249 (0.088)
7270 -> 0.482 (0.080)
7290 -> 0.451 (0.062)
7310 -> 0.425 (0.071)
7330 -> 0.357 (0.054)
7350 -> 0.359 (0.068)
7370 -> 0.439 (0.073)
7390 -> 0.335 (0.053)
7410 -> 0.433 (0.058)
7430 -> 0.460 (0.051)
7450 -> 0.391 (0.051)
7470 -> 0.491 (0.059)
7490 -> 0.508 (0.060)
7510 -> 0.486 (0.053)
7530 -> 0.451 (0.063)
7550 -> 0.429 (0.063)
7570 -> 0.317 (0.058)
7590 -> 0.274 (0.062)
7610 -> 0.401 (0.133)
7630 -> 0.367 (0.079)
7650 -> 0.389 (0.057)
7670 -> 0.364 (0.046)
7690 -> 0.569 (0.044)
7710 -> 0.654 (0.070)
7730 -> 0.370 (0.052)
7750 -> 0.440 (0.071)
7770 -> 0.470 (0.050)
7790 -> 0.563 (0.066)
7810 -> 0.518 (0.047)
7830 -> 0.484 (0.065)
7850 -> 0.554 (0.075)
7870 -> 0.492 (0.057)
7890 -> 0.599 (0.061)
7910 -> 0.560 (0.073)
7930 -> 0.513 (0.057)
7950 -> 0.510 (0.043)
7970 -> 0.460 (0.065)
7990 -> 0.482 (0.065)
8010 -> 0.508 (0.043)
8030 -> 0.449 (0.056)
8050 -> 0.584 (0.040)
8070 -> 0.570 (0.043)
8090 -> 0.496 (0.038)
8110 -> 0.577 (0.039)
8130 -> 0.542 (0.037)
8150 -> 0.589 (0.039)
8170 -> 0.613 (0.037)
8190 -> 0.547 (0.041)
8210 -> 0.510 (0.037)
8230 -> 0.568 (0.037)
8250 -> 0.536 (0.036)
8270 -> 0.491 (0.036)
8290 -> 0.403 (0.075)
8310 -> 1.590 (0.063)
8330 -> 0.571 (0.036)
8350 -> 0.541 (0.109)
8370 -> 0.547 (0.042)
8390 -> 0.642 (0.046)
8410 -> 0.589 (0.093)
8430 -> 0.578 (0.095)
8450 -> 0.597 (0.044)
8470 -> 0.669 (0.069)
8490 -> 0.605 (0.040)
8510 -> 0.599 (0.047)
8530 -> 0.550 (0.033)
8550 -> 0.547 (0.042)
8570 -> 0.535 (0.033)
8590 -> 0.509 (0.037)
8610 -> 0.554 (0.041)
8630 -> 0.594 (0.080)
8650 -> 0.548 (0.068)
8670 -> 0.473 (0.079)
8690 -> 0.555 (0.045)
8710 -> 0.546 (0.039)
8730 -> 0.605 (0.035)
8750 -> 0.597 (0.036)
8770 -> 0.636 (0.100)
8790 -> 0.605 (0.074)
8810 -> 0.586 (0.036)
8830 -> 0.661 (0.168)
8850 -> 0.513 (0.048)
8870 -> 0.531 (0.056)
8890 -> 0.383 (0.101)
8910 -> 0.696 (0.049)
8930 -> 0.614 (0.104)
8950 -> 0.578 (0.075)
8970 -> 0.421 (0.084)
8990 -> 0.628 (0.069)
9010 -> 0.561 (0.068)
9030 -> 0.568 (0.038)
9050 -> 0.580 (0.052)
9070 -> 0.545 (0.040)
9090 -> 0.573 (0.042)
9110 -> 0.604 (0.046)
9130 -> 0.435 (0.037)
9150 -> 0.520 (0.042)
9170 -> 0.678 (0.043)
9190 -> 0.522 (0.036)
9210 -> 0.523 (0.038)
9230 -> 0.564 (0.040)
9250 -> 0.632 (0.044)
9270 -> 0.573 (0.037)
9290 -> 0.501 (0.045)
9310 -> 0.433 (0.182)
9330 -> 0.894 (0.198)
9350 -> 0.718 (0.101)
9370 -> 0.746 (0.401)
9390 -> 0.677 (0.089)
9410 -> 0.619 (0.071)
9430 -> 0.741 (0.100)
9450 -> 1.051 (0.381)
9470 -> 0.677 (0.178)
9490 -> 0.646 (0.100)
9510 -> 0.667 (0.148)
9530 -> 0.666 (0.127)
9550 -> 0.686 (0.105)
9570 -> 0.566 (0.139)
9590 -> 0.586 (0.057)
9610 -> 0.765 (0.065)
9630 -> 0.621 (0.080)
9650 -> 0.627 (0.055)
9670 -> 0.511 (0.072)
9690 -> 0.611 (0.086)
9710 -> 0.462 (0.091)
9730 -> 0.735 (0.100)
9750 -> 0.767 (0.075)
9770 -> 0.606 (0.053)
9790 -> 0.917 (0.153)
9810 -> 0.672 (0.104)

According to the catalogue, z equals 0.76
